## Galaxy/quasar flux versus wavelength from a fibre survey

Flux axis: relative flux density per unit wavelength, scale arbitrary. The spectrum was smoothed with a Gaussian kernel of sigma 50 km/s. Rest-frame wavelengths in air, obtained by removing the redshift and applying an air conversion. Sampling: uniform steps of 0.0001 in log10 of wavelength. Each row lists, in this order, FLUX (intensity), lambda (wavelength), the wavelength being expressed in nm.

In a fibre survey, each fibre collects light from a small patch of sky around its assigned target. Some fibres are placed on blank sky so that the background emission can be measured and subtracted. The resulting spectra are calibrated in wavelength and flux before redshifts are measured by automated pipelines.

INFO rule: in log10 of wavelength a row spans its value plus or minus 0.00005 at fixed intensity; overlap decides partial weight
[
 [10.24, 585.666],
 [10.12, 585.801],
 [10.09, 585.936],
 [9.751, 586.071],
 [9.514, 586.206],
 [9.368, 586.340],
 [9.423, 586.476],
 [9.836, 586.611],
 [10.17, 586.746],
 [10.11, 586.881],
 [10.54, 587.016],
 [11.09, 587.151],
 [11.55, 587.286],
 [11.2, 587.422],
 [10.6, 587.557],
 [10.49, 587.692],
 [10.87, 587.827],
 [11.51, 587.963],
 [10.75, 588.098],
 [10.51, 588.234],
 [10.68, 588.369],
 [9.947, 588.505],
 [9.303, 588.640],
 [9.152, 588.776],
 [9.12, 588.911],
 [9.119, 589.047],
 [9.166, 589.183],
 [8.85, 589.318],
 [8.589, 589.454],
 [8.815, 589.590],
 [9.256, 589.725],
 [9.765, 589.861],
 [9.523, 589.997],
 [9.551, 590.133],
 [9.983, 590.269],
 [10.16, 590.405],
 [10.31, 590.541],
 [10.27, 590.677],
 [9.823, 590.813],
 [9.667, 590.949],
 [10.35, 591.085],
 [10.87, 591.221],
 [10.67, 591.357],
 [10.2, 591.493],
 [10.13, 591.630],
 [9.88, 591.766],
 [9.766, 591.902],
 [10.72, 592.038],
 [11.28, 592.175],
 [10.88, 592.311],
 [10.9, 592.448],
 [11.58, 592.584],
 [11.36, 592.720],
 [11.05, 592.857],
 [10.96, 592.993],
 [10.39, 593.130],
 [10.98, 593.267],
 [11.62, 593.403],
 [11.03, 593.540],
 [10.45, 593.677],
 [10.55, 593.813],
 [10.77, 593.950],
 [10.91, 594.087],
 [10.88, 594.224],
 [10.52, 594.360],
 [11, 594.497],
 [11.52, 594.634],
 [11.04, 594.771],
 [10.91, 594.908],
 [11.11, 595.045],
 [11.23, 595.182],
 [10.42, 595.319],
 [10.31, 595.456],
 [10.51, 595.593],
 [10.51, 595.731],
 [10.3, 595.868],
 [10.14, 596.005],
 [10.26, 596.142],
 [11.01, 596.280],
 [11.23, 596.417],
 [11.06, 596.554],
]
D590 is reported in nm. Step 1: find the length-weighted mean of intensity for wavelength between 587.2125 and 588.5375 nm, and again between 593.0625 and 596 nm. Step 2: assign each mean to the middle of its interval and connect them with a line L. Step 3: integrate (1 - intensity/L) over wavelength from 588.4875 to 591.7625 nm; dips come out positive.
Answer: 0.34 nm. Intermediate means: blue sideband 10.8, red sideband 10.8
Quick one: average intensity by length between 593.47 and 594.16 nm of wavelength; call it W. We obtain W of 10.7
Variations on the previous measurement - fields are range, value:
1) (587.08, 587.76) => 11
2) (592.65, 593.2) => 10.9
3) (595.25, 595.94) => 10.4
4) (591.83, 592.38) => 10.6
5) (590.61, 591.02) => 9.93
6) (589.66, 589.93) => 9.5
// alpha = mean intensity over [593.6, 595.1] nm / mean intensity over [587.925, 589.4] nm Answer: 1.1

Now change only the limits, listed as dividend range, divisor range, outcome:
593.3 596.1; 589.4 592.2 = 1.08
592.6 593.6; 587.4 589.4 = 1.10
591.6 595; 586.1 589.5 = 1.08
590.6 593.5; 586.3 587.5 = 1.02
